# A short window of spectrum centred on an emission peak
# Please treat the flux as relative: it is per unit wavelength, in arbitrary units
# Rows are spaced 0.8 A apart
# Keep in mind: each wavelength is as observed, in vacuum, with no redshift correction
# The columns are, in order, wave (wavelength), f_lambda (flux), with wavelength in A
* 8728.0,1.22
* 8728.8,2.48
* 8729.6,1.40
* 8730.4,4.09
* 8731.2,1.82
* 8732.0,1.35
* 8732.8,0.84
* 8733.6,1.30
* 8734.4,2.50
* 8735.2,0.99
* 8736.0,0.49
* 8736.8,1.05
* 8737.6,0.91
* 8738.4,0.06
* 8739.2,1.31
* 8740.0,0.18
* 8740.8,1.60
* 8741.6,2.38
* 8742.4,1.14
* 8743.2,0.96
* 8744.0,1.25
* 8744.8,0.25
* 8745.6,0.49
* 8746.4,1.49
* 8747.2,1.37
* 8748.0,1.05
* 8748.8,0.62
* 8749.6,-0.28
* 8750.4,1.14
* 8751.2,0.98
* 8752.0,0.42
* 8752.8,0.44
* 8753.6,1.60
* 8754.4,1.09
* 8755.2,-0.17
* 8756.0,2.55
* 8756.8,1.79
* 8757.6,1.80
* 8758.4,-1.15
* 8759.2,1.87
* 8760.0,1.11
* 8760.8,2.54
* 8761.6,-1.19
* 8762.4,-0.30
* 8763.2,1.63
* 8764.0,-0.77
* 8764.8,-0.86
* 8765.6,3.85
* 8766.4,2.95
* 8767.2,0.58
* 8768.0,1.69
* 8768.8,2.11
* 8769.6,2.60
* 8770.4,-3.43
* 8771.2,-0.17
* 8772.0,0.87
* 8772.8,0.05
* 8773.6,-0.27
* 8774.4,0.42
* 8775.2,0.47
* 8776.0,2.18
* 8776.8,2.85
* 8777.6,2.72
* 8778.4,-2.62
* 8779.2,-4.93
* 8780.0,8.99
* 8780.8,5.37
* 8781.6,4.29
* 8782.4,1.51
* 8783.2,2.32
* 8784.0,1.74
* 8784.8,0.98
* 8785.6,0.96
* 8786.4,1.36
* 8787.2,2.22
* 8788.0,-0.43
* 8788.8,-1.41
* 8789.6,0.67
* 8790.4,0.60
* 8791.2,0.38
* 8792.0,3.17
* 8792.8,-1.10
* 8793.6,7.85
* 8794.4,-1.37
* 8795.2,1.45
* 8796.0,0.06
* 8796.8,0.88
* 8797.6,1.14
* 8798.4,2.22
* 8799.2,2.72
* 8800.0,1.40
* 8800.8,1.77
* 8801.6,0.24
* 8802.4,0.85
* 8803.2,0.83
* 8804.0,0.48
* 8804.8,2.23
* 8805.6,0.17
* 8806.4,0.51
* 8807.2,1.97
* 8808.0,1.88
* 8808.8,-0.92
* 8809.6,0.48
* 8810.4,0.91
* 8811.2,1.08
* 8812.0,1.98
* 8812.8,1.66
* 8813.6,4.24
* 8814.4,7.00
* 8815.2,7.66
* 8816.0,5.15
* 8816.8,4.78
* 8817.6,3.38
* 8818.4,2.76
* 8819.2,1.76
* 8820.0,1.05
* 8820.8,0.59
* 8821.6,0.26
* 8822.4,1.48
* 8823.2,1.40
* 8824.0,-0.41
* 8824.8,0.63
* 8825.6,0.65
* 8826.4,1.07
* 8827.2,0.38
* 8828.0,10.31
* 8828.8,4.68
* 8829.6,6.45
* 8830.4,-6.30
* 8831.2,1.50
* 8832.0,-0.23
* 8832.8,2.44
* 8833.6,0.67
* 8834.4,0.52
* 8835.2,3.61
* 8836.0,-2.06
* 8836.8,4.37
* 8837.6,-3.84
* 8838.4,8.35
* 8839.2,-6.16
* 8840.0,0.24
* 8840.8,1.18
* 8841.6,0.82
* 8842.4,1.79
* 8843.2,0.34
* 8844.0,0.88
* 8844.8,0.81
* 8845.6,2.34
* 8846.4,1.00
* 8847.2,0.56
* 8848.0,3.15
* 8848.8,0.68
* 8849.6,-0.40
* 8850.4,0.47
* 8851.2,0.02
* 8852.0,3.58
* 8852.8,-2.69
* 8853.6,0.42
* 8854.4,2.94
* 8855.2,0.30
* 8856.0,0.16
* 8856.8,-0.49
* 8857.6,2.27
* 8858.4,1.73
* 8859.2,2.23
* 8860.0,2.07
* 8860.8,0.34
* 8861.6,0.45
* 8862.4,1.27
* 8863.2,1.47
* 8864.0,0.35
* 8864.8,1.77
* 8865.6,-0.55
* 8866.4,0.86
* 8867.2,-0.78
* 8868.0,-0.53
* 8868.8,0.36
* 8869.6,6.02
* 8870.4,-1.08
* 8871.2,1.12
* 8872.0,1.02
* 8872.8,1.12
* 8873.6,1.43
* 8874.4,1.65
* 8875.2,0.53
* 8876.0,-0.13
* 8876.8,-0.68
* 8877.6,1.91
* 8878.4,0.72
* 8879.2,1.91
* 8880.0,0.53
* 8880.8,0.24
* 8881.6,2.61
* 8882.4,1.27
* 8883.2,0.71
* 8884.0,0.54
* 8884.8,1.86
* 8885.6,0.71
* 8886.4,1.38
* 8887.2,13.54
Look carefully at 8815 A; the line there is H-beta 4861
